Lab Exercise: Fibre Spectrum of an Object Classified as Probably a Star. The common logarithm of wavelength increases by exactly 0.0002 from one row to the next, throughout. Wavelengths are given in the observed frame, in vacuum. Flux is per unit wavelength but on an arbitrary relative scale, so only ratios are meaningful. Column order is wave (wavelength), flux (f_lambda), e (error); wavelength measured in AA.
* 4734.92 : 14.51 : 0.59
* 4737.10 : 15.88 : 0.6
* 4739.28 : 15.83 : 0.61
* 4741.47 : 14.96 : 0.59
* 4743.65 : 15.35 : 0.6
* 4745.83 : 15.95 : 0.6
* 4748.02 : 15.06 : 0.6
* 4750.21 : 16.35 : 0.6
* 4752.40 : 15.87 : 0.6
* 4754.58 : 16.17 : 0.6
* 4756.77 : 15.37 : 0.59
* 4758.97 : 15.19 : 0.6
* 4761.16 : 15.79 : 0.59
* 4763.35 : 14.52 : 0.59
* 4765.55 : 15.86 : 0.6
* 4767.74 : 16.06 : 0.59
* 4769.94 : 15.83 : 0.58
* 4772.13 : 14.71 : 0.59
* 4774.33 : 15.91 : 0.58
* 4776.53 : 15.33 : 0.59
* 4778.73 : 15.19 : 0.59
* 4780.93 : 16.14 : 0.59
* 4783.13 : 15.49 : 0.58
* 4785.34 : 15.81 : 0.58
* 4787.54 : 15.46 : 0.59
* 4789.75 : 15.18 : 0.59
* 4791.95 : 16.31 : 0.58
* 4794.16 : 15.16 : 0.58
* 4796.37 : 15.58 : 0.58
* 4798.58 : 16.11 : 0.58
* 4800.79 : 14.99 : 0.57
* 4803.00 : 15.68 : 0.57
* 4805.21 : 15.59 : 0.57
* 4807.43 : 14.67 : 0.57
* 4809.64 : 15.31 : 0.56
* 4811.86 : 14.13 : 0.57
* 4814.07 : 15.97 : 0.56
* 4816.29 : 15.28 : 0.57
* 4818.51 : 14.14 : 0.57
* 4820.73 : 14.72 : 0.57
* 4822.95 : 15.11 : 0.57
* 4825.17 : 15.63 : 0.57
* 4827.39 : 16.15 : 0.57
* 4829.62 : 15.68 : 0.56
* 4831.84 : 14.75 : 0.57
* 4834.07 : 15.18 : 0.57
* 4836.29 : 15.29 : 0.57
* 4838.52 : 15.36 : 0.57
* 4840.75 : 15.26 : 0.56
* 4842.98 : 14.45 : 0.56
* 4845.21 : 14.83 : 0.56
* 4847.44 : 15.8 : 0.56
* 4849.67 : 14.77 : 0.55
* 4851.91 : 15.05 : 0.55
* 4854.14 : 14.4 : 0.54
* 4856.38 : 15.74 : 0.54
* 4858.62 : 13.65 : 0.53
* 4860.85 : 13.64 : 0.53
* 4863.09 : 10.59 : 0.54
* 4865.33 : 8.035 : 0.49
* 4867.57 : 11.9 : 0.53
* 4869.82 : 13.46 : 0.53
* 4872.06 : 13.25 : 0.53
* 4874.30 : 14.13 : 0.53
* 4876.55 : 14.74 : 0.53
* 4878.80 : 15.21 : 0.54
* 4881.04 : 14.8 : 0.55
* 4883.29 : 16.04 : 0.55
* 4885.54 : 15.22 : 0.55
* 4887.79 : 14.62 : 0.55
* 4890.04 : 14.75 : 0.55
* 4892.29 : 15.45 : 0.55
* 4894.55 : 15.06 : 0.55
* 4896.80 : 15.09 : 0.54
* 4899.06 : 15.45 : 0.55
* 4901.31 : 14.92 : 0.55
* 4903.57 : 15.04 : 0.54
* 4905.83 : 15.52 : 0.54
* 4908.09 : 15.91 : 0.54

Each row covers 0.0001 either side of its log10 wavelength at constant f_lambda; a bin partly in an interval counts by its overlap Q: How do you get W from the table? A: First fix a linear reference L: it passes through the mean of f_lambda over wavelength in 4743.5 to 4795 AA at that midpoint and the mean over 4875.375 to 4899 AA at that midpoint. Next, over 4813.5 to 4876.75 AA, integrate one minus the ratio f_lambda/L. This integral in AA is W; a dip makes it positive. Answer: 3.8 AA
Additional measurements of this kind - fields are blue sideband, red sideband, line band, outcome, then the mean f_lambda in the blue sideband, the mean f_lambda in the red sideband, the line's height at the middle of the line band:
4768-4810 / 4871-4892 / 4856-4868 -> 2.3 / 15.5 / 14.8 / 14.9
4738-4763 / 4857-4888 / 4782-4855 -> -4.1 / 15.6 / 13.5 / 14.4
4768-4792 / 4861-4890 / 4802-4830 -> -0.8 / 15.6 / 13.6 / 14.8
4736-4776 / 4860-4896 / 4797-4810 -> -0.4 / 15.6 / 13.8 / 14.9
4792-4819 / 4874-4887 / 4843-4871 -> 3.0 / 15.3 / 15.1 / 15.1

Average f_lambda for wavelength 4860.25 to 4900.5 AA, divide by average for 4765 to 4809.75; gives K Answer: 0.9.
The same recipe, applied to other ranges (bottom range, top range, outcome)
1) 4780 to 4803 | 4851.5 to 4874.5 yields 0.83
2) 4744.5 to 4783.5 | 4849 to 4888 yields 0.89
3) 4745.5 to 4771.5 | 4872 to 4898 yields 0.95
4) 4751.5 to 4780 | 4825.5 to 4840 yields 0.99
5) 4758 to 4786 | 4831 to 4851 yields 0.97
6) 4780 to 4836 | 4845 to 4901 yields 0.93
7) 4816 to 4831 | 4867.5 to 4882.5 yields 0.93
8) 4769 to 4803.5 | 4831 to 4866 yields 0.92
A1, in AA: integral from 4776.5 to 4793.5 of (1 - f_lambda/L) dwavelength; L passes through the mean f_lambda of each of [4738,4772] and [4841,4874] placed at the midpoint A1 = -0.7 AA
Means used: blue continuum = 15.6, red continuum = 13.6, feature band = 15.6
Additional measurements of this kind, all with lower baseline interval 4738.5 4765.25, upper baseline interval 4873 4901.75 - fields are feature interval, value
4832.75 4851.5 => 0.1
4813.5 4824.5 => 0.2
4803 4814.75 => 0.1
